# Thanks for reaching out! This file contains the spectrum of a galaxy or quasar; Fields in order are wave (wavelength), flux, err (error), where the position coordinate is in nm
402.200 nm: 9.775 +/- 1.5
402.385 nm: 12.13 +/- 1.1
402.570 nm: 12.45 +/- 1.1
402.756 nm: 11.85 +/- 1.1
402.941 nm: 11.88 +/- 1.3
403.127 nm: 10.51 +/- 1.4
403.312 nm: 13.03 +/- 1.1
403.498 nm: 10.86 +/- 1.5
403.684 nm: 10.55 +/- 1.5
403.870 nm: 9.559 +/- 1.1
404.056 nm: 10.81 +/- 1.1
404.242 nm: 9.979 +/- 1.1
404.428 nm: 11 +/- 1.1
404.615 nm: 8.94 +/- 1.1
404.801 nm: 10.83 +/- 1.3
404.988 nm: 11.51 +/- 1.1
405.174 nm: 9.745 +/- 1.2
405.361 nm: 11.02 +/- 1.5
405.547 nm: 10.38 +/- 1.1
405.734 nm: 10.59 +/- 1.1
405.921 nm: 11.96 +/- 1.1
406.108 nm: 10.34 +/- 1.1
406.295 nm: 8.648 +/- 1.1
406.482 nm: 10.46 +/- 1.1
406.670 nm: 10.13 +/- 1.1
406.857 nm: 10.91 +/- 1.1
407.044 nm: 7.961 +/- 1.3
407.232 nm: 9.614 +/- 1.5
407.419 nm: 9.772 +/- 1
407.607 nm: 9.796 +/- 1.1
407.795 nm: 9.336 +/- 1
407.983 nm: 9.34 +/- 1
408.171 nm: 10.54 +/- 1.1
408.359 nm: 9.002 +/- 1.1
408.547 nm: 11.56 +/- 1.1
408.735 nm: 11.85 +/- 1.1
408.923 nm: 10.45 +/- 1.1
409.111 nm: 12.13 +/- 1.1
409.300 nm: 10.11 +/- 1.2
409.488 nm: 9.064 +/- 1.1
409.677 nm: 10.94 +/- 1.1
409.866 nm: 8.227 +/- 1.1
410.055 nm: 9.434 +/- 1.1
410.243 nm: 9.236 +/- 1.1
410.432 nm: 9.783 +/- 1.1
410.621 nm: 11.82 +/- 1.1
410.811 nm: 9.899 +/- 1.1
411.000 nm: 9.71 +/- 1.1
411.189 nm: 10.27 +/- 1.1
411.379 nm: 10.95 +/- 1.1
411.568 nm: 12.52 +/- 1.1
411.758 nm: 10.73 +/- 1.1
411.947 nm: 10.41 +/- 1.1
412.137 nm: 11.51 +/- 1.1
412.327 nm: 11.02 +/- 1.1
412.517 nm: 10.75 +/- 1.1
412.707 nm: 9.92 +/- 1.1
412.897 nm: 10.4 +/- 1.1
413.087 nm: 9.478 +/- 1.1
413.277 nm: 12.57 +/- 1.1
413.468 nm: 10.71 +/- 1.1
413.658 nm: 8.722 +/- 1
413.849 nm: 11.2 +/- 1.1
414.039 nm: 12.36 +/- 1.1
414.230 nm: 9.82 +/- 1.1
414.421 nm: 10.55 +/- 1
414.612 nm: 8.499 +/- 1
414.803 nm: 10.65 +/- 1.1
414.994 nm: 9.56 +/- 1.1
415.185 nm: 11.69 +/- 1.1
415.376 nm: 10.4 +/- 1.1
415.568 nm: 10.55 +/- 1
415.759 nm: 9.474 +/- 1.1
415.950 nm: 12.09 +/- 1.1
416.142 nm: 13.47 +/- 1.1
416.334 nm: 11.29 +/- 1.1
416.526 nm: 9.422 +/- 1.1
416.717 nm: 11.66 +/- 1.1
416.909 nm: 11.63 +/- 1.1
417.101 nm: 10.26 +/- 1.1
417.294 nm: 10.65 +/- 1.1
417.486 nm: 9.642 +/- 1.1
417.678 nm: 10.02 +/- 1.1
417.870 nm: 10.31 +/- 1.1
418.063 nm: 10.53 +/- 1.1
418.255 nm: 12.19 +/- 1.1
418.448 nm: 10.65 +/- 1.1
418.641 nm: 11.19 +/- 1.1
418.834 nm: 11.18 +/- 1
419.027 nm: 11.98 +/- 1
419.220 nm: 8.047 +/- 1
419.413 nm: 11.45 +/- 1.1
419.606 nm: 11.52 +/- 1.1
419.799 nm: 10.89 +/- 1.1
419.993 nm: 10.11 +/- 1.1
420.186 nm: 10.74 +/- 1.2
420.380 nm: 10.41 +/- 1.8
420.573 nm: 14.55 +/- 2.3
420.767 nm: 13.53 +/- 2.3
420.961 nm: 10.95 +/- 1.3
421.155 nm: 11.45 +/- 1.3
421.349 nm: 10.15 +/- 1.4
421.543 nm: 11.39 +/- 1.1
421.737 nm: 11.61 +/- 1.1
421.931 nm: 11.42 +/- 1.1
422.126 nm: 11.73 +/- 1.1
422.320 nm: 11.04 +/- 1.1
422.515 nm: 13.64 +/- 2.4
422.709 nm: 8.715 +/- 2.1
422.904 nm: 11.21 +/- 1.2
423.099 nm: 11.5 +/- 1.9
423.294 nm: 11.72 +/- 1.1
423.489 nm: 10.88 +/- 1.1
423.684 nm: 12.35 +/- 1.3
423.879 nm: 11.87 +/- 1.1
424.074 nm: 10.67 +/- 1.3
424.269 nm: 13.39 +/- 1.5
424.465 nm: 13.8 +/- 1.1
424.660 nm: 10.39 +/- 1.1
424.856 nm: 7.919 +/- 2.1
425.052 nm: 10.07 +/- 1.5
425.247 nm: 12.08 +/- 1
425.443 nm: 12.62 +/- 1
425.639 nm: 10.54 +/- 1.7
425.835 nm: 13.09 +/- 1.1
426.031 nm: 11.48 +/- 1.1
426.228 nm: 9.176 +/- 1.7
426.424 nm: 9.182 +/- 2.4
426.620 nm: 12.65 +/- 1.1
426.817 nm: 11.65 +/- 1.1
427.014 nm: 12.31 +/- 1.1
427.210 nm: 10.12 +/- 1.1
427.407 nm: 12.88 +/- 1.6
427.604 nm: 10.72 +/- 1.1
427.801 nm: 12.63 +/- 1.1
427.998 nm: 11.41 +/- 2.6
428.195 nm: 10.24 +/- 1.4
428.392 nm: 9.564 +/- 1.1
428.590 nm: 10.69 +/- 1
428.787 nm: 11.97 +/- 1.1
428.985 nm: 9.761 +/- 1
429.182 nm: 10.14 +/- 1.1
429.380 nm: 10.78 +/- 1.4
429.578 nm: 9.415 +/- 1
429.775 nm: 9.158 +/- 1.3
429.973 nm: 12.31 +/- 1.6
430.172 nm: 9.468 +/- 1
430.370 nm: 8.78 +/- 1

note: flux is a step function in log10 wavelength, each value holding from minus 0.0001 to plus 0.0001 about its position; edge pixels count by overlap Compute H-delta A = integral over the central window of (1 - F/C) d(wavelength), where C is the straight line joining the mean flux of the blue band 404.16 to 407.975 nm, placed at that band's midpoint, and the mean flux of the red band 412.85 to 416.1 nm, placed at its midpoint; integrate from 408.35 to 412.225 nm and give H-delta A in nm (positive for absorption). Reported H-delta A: -0.05 nm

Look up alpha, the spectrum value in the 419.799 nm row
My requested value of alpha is 10.89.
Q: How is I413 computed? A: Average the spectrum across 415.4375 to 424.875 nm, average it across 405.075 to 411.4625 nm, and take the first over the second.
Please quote 1.10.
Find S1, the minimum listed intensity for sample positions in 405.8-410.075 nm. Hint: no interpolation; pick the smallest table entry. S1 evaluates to 7.961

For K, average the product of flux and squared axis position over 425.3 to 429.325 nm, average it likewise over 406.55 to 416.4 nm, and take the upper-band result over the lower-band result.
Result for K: 1.2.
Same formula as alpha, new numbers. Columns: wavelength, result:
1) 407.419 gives 9.772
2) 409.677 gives 10.94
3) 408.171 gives 10.54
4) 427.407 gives 12.88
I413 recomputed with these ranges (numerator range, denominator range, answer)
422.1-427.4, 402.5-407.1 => 1.07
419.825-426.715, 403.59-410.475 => 1.12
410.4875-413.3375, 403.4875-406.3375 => 1.03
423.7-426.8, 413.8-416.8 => 1.05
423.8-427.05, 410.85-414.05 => 1.06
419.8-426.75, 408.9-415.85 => 1.09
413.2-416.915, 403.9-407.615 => 1.06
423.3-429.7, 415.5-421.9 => 1.01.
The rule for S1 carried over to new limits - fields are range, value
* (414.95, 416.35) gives 9.474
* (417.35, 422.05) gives 8.047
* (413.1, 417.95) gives 8.499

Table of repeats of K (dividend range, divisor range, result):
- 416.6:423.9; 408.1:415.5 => 1.11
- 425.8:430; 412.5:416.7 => 1.09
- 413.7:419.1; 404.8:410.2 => 1.11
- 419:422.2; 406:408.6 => 1.23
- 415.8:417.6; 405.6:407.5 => 1.16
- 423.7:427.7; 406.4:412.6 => 1.19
